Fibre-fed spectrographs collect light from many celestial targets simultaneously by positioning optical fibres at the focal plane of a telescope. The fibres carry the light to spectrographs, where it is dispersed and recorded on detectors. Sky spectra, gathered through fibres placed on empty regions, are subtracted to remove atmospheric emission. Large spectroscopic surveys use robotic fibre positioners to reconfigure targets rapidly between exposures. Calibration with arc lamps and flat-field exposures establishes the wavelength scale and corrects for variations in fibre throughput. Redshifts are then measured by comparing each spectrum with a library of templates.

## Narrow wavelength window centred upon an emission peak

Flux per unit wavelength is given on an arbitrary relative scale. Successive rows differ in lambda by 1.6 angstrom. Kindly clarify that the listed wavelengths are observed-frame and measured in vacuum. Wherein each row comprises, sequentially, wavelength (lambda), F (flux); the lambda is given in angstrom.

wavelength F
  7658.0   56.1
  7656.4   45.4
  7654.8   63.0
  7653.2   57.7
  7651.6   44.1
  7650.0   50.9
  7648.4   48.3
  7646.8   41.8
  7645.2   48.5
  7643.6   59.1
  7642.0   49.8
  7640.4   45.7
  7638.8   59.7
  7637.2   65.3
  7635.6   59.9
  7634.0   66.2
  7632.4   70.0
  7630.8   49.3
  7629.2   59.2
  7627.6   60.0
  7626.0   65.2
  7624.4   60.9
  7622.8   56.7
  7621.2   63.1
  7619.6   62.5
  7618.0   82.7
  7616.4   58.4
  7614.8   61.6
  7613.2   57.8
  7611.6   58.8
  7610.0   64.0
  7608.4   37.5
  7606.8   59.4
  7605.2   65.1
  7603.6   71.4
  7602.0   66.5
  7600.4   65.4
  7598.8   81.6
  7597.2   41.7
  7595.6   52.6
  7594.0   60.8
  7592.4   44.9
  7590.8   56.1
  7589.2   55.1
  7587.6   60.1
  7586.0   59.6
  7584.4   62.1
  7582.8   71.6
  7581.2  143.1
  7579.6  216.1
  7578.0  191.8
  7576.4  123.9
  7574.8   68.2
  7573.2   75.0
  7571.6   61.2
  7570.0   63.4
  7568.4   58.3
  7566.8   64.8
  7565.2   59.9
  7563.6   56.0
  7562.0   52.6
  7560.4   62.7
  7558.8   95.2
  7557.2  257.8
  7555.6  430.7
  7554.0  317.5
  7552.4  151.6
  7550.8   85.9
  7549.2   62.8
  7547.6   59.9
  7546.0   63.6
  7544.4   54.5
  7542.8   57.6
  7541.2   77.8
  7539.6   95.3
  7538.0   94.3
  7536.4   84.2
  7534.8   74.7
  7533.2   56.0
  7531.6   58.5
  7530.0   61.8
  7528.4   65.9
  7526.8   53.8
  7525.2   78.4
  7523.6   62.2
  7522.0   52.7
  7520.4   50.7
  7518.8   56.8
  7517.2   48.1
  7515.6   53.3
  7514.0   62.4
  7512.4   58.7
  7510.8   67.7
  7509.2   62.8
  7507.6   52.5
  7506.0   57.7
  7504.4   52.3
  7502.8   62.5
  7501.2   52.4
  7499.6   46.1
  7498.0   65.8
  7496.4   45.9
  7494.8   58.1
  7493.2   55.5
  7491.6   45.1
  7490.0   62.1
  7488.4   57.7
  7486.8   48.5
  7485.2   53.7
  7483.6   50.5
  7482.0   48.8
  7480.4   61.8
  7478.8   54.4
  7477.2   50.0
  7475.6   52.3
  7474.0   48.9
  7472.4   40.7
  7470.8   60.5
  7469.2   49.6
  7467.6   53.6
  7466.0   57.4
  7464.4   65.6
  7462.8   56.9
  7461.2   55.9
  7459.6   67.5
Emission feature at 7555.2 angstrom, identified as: H-alpha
